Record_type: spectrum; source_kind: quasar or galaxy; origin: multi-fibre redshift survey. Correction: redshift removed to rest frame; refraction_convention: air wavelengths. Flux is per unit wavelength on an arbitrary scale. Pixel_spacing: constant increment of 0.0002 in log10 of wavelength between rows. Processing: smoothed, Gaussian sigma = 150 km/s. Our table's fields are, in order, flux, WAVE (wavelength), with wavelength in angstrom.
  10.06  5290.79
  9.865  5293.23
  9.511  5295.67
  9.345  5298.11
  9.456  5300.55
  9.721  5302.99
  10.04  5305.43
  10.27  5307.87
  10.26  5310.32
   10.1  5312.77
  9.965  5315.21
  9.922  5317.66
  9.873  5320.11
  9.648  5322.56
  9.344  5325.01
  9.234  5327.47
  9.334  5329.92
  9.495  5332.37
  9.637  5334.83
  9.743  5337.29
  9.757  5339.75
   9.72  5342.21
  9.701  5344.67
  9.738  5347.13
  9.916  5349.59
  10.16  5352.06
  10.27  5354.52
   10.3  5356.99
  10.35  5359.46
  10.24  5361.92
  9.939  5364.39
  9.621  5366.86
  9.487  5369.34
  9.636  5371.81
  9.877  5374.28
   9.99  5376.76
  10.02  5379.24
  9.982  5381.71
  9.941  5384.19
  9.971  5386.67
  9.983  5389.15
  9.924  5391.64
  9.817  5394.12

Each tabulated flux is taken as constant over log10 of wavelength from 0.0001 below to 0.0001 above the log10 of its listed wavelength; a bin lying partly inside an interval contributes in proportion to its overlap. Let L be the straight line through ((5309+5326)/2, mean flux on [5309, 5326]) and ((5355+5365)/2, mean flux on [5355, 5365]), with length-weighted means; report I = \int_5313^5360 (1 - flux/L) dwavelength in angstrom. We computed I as 1.1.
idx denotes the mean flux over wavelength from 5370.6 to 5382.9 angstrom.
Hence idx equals 9.9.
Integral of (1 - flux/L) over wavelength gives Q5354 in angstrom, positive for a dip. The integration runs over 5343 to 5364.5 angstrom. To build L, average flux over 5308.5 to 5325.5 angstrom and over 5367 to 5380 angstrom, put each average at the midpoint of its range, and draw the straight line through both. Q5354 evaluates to -0.54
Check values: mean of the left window 9.91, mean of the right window 9.77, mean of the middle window 10.1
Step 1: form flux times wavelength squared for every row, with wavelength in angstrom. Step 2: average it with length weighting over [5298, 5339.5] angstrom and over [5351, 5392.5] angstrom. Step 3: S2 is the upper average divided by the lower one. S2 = 1.05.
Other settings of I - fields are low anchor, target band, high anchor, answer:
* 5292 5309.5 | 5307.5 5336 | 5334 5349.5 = 0.01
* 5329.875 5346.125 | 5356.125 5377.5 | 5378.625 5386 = -0.14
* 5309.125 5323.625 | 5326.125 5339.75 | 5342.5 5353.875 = 0.57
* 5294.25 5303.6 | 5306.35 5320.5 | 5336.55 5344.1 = -0.73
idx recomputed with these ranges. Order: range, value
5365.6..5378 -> 9.72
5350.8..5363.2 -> 10.3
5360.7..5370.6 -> 9.82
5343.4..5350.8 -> 9.79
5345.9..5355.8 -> 10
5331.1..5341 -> 9.65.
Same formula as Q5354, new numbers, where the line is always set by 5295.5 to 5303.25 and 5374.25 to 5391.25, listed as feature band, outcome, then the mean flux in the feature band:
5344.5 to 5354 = -0.15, 9.93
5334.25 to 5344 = -0.01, 9.71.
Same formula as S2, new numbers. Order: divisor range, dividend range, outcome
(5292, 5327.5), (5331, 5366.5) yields 1.03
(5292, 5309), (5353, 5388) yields 1.05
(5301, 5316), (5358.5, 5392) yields 1.01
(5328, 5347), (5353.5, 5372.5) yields 1.05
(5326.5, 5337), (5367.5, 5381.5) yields 1.05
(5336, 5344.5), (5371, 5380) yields 1.03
